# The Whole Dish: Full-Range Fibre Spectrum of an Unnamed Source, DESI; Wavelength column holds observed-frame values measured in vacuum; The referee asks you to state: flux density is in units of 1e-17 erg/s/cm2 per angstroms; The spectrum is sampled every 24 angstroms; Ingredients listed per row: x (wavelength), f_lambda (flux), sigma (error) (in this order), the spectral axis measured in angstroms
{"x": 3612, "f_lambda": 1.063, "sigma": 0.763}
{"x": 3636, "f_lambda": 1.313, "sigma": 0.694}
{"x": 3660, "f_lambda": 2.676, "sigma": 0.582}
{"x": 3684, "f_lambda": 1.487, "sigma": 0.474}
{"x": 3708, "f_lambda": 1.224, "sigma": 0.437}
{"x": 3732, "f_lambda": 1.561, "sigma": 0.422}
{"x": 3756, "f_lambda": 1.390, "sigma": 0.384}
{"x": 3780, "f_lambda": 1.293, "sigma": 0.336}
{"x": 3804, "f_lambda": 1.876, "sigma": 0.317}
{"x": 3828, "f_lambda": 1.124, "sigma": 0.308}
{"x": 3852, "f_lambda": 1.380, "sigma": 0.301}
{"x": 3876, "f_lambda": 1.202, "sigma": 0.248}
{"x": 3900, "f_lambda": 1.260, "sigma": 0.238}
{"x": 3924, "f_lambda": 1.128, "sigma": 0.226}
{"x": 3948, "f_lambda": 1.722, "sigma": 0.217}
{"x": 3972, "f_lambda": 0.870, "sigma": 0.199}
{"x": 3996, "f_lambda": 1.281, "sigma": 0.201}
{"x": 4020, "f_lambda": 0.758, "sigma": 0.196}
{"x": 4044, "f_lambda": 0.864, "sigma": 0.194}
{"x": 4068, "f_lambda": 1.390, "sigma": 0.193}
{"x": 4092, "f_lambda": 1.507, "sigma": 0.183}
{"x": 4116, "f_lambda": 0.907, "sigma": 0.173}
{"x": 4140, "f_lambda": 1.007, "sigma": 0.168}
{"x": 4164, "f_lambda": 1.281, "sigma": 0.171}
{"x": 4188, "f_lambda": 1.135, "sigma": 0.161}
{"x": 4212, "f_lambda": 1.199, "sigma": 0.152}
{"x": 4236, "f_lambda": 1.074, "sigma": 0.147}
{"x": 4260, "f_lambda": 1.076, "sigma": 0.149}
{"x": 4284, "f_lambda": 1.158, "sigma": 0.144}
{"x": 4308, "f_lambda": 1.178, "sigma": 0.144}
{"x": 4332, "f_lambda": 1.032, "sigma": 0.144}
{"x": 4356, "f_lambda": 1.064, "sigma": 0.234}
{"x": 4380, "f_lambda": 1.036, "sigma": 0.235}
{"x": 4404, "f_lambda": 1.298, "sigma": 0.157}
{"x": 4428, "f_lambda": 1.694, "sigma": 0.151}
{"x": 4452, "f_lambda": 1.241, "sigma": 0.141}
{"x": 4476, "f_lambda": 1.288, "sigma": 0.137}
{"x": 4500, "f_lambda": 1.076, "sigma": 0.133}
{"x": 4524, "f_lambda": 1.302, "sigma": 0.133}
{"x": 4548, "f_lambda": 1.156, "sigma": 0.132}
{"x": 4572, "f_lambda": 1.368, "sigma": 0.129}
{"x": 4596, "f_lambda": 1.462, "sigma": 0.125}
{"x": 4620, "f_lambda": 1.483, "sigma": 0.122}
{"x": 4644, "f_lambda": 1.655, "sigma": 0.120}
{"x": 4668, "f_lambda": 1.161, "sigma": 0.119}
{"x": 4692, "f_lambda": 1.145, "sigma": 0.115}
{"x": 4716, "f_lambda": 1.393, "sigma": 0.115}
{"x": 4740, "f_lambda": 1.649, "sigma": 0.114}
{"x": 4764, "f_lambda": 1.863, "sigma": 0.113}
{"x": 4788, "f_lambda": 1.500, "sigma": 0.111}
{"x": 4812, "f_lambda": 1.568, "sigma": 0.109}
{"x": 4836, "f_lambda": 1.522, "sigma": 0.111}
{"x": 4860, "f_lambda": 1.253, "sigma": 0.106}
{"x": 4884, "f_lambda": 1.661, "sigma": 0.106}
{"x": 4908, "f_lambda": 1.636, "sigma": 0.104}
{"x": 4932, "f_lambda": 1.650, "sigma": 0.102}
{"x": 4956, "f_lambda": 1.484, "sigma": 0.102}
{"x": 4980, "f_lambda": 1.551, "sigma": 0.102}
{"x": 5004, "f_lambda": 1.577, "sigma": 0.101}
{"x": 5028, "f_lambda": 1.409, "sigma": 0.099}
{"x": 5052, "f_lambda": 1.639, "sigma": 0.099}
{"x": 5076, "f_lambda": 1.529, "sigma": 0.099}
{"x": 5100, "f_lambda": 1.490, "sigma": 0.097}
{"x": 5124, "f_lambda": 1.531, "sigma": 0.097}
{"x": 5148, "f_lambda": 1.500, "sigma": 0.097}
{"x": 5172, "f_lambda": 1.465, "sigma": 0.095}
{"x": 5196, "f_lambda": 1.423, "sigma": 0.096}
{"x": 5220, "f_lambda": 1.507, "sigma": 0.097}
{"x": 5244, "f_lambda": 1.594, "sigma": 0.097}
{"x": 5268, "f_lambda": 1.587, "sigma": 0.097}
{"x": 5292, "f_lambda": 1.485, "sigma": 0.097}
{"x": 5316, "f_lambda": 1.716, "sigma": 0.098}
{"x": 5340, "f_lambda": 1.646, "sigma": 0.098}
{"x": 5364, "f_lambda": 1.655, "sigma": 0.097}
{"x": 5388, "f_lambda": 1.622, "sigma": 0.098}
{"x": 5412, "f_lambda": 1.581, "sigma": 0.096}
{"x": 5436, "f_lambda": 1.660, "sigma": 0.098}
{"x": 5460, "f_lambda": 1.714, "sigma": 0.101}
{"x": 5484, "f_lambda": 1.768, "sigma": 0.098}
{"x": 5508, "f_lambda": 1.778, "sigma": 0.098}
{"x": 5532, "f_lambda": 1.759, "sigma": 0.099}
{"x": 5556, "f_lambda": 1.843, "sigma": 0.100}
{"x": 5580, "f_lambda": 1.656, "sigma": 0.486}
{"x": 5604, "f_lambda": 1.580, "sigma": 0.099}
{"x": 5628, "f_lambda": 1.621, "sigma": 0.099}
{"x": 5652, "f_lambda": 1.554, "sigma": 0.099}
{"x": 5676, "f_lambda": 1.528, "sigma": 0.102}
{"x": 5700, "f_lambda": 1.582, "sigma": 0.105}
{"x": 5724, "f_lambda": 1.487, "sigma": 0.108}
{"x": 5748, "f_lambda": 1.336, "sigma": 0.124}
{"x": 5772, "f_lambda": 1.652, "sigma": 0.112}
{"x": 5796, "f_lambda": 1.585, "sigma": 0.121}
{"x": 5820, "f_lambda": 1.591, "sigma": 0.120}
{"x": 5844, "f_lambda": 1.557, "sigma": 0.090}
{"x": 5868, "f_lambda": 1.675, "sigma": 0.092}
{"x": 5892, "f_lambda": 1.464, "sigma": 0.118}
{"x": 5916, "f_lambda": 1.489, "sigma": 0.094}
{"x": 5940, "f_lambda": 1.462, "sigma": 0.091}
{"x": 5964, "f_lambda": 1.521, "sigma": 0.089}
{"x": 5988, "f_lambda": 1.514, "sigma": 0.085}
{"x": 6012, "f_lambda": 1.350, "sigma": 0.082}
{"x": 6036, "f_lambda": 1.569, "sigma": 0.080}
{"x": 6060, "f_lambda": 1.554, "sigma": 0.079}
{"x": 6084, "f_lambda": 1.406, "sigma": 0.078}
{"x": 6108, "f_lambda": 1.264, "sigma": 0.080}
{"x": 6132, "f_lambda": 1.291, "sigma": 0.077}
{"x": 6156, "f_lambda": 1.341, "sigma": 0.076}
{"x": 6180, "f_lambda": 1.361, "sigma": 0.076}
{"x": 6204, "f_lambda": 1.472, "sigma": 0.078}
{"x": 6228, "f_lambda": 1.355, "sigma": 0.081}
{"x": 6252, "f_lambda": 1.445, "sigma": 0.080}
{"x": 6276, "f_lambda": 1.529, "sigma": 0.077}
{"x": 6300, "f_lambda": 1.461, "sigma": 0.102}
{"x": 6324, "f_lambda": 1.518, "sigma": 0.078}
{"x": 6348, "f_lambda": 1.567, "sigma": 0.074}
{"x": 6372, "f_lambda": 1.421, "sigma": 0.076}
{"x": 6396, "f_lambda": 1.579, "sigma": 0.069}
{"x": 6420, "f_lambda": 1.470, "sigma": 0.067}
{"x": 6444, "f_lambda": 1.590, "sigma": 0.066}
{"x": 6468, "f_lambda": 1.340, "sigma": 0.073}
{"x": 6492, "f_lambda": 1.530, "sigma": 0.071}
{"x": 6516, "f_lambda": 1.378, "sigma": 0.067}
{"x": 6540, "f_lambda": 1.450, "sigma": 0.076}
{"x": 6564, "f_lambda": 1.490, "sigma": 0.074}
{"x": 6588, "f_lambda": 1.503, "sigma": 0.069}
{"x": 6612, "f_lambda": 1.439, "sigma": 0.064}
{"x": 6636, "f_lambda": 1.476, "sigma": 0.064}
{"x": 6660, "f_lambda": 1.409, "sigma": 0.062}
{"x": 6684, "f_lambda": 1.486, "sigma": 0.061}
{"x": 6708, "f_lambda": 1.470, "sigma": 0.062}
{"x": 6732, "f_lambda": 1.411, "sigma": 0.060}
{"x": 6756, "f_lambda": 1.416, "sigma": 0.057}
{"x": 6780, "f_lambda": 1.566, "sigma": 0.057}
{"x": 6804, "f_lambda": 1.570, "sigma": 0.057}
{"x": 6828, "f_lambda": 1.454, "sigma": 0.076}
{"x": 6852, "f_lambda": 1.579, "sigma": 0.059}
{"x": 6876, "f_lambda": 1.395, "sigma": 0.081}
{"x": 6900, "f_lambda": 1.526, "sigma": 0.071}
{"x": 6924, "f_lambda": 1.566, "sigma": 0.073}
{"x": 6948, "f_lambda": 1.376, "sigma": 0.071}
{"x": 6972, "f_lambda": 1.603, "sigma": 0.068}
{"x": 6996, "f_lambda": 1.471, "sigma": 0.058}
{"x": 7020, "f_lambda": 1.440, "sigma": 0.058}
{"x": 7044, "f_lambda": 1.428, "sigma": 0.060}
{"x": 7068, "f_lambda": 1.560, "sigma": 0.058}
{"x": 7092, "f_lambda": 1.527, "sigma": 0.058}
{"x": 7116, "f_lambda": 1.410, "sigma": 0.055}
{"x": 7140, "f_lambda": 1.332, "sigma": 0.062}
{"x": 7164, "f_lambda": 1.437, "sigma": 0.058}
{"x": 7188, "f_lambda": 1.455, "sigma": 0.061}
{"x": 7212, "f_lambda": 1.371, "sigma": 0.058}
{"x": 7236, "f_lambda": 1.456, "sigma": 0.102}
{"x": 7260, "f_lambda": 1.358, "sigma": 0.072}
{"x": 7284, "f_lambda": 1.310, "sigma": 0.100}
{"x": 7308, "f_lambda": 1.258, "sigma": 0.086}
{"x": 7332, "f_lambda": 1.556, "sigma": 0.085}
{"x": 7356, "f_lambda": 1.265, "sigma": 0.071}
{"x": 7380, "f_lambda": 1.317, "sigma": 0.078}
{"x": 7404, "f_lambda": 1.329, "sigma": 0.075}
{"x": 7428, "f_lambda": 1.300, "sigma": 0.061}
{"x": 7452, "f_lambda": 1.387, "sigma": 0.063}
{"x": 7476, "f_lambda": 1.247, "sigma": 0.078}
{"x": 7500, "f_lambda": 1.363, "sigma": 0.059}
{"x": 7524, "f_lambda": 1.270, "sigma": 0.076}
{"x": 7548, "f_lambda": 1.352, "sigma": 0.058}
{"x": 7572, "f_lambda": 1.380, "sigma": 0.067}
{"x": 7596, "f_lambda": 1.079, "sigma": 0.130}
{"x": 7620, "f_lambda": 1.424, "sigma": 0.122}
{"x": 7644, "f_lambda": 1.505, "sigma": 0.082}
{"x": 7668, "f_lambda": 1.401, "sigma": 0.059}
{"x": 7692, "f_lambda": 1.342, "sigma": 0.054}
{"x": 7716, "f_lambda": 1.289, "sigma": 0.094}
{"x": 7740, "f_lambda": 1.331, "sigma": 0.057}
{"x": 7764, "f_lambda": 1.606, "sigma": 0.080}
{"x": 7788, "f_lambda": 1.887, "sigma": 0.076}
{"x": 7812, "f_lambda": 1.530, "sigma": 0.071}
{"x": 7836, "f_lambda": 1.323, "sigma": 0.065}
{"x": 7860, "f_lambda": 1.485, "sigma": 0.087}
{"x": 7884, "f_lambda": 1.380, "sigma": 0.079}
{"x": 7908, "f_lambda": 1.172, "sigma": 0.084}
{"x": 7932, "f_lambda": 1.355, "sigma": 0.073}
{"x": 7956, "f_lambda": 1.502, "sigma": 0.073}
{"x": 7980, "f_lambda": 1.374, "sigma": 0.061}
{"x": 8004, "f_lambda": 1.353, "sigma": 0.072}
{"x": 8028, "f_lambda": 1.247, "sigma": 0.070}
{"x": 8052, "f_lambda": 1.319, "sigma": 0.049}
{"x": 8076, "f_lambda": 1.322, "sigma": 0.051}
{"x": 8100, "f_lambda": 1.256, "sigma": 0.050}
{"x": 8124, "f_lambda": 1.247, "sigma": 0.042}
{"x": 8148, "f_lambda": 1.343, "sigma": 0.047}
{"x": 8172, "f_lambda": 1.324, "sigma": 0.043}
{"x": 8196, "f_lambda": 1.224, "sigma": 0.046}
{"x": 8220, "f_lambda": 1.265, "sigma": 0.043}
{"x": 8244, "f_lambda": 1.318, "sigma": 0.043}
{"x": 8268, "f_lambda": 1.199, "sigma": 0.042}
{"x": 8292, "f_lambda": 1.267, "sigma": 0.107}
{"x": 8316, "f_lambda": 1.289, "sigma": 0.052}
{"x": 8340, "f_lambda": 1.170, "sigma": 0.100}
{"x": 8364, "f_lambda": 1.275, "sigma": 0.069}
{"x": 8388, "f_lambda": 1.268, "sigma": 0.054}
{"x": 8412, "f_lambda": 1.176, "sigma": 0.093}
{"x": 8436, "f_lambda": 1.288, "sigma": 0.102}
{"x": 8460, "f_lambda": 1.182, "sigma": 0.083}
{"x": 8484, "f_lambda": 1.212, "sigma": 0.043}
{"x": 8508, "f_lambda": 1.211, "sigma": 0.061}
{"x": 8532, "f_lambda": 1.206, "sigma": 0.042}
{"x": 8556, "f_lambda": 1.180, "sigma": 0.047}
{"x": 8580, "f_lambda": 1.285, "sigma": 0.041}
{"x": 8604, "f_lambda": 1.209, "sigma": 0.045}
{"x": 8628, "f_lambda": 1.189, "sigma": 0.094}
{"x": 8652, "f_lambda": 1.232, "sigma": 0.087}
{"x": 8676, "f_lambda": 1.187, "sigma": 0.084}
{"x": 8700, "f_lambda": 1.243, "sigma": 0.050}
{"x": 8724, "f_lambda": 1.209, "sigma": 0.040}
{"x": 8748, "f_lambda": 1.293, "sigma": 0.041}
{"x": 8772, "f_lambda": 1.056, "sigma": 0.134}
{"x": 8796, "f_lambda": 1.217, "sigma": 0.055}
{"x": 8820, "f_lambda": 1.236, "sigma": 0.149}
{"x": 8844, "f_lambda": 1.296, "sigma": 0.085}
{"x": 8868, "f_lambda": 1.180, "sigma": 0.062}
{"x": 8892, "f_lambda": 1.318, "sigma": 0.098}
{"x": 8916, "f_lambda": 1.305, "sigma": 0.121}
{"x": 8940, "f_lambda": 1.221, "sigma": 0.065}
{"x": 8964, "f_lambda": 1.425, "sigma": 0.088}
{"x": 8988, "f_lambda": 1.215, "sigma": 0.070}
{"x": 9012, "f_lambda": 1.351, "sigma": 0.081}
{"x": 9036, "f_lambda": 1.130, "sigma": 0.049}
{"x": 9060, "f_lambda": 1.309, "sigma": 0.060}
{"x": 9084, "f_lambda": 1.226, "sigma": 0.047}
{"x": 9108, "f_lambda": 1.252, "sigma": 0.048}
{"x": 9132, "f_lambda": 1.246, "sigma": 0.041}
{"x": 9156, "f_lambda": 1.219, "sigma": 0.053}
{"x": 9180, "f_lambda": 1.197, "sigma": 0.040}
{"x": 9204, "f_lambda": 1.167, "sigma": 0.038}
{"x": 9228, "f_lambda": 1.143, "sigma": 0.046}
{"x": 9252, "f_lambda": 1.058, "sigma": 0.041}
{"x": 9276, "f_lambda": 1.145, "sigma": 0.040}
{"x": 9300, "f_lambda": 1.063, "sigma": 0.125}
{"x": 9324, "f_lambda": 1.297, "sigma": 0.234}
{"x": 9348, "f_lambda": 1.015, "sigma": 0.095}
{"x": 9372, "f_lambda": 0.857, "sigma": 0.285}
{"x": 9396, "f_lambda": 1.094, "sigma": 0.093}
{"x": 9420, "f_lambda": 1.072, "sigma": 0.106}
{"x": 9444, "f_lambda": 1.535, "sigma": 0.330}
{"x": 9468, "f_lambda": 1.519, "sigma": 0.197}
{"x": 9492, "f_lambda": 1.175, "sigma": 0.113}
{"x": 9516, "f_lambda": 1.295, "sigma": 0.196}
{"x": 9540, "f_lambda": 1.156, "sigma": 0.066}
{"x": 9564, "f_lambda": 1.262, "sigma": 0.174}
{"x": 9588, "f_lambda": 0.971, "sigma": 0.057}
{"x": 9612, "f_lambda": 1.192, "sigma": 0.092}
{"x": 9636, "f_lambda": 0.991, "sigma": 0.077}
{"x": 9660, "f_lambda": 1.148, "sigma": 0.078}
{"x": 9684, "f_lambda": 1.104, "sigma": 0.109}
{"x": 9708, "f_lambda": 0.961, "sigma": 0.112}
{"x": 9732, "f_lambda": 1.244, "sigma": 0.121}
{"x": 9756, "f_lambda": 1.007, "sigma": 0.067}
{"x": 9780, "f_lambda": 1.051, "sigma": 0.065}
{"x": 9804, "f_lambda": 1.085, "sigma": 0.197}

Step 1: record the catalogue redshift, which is 0.185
